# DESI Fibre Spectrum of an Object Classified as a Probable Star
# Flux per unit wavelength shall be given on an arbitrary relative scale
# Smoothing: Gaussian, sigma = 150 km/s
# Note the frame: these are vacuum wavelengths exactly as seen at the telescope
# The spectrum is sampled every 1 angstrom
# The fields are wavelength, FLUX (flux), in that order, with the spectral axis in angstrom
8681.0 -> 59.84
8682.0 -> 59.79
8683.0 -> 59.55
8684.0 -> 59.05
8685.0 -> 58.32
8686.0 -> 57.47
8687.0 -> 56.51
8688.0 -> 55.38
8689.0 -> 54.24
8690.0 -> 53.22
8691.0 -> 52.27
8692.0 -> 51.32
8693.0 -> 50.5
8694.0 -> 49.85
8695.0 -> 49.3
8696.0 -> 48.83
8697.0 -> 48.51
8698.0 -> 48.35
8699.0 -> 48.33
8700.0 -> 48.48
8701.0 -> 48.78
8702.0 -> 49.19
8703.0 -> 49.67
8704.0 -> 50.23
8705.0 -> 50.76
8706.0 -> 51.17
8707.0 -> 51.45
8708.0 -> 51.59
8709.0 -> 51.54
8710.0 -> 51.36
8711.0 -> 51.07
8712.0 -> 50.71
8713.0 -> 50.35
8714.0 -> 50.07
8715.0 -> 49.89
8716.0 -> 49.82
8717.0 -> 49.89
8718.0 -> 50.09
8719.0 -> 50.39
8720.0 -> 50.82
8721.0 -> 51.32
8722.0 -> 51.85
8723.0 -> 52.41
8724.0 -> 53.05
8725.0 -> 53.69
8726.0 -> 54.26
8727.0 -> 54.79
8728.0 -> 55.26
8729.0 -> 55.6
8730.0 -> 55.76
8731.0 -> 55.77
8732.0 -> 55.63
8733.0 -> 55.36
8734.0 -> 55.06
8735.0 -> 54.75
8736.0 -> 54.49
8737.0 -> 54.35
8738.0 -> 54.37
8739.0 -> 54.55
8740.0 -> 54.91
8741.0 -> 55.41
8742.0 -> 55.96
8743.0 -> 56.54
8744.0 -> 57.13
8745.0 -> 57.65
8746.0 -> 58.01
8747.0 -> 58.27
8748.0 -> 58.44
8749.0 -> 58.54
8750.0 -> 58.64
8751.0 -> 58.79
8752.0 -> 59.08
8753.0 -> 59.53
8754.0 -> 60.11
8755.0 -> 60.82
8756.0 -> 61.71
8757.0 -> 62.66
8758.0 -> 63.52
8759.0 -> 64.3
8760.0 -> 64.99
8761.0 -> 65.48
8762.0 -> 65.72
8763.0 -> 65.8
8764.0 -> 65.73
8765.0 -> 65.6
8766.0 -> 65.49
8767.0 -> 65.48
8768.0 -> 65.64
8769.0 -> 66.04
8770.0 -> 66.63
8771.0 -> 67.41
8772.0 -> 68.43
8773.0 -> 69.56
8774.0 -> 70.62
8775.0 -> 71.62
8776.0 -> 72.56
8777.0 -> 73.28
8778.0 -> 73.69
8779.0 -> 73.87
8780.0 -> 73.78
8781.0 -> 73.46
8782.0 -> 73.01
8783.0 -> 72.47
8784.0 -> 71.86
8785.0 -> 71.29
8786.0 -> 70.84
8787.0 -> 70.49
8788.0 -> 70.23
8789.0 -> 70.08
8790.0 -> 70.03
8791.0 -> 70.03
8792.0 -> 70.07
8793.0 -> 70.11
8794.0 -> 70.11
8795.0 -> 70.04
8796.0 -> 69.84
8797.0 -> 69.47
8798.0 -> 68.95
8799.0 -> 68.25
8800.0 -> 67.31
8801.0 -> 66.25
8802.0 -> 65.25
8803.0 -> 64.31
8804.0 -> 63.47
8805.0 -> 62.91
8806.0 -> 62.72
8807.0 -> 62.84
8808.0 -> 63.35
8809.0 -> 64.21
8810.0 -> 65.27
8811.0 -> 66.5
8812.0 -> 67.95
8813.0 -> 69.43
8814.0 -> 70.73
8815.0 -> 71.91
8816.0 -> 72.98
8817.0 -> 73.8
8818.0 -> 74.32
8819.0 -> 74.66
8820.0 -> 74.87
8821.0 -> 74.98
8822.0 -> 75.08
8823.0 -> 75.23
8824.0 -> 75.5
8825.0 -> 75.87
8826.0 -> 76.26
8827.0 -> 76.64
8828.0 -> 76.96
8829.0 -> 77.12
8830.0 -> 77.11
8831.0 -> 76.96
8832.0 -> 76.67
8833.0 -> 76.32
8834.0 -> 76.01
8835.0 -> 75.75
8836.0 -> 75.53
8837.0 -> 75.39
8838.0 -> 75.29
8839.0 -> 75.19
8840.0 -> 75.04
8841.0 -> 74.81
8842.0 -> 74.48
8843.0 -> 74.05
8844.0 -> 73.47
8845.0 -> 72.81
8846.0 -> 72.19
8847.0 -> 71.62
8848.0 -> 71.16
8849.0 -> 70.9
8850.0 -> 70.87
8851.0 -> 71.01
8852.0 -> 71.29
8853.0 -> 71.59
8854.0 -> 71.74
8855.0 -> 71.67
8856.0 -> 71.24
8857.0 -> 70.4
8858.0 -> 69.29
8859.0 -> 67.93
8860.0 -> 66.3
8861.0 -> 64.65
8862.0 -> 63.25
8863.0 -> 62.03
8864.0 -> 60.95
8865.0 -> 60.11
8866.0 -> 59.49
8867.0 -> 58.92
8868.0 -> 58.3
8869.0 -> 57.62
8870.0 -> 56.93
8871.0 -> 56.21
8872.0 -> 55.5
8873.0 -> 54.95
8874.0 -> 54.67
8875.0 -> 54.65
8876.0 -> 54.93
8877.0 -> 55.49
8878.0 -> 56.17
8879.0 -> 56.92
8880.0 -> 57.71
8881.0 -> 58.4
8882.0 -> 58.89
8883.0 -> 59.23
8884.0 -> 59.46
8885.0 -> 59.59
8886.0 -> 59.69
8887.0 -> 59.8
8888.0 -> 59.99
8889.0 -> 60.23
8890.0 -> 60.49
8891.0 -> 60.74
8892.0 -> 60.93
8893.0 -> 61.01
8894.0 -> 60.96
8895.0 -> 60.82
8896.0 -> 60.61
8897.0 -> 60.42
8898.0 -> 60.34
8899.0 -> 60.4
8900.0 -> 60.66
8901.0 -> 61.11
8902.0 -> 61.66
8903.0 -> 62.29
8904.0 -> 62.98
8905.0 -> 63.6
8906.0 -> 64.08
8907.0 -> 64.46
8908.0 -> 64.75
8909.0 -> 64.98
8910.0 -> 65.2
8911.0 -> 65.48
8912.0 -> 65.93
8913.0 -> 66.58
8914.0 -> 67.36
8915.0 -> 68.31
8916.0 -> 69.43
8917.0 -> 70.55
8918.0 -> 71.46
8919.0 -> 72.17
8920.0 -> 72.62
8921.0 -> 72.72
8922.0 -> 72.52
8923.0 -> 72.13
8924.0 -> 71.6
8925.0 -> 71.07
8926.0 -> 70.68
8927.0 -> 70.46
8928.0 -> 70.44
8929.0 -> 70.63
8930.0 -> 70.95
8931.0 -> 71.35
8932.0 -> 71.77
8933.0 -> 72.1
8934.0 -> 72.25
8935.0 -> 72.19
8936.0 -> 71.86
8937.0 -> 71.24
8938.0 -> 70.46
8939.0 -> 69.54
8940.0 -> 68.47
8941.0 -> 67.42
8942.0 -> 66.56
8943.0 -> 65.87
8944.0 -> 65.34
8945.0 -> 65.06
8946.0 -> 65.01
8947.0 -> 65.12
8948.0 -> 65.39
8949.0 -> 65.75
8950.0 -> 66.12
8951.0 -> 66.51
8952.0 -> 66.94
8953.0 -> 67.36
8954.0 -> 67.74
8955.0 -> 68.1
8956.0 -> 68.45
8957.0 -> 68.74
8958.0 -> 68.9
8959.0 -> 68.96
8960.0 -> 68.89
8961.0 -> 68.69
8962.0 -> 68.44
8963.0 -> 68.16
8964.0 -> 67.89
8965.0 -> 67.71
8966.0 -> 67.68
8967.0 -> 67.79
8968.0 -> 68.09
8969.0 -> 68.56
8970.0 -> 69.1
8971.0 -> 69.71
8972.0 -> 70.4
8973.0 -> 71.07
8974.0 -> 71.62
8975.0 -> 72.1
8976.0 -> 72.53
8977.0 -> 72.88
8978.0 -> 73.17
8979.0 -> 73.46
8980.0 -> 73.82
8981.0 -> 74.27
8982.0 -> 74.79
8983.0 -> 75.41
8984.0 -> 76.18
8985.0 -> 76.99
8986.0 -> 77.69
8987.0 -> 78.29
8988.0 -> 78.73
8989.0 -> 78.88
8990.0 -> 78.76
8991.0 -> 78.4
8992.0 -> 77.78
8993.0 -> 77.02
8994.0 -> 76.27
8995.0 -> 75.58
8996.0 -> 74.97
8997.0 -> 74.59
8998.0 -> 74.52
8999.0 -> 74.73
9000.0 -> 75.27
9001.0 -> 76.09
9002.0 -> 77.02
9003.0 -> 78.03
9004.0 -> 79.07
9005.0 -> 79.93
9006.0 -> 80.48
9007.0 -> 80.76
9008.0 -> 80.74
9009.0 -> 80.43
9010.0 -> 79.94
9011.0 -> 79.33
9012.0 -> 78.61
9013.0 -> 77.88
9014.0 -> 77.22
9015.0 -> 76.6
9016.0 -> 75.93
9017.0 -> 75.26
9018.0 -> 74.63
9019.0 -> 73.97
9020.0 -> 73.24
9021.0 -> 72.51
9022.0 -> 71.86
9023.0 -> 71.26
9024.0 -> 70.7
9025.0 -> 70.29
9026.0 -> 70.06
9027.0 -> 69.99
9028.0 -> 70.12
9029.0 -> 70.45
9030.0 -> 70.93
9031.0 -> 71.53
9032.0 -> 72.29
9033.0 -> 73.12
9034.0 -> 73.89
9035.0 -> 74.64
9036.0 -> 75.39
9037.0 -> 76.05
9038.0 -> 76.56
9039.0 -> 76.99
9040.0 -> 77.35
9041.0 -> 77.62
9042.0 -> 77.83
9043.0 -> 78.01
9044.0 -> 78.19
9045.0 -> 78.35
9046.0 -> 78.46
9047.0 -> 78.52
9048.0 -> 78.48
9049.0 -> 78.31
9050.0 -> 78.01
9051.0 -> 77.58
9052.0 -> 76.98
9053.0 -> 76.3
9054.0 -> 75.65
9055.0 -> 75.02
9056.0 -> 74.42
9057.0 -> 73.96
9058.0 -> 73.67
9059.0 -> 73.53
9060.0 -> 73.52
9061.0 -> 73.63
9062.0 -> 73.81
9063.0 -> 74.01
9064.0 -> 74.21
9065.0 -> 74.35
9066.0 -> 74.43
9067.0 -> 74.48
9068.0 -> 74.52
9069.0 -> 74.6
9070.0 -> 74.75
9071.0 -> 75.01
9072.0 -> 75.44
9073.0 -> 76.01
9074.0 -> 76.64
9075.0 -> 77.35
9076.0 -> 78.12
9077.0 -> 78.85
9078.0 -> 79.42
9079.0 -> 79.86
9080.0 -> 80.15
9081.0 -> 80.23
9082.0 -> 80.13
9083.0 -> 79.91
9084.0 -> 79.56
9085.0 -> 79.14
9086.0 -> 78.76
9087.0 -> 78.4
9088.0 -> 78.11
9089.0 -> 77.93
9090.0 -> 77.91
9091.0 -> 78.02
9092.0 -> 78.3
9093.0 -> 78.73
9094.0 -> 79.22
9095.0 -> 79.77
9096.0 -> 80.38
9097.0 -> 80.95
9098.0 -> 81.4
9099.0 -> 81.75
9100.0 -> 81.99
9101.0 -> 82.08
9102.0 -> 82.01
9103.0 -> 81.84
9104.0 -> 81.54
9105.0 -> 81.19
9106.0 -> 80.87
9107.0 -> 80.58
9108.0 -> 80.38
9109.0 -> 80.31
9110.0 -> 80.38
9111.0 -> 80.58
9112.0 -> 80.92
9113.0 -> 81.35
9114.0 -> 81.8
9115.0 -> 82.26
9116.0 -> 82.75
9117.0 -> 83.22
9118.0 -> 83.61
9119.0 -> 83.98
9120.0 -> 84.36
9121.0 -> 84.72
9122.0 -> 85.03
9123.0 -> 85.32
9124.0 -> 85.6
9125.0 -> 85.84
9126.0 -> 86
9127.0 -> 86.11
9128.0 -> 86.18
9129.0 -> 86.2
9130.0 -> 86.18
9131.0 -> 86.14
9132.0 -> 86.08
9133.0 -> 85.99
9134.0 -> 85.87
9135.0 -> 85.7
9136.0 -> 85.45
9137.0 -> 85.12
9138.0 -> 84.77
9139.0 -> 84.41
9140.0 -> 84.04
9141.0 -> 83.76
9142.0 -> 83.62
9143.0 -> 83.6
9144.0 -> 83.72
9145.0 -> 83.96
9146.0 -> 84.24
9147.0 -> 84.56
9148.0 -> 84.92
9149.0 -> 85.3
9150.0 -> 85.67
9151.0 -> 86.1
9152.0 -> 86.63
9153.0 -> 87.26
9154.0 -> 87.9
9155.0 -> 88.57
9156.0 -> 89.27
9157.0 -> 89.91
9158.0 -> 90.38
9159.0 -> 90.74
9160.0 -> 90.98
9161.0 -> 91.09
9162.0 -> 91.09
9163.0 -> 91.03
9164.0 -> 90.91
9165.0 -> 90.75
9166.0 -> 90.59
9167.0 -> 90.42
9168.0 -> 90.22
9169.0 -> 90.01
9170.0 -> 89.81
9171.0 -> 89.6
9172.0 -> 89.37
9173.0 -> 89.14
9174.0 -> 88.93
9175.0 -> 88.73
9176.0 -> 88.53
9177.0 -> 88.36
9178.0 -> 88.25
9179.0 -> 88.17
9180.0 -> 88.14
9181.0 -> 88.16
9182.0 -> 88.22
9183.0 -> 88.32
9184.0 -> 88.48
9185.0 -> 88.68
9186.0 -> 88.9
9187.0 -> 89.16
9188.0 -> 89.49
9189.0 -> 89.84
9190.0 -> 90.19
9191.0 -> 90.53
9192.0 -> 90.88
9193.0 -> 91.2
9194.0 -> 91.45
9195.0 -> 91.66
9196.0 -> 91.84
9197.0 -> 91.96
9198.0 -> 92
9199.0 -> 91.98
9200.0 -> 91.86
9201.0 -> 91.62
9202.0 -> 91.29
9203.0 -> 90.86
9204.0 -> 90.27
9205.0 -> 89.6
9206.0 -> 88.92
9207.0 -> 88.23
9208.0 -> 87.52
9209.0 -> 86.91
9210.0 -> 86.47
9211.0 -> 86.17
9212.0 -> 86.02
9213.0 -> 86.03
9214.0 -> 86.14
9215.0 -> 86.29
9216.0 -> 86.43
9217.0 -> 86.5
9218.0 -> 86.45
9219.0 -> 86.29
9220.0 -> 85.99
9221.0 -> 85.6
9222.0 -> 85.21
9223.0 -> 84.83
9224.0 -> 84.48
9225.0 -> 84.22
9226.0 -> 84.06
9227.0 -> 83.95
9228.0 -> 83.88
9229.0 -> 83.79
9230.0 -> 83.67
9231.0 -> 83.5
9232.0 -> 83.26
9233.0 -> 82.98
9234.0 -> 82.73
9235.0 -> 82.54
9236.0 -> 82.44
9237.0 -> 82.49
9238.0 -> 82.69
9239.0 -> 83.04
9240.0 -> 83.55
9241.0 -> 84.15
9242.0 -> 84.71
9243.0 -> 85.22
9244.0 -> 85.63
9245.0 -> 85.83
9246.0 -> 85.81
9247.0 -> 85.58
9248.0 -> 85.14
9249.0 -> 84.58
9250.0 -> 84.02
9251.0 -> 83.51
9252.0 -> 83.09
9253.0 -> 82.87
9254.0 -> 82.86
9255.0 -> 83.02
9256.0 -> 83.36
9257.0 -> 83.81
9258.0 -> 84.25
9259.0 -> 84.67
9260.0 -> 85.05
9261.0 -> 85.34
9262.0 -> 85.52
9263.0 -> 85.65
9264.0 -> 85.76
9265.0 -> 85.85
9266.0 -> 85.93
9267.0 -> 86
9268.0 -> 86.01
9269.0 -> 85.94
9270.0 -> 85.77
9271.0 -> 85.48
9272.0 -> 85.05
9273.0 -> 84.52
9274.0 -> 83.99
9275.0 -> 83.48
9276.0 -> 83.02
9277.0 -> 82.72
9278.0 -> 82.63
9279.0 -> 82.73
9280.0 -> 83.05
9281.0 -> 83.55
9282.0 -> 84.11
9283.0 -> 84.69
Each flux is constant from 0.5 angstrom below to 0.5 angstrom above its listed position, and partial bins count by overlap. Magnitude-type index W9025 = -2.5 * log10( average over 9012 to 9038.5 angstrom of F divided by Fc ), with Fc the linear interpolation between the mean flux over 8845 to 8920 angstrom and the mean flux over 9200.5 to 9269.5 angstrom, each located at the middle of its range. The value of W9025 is -0.02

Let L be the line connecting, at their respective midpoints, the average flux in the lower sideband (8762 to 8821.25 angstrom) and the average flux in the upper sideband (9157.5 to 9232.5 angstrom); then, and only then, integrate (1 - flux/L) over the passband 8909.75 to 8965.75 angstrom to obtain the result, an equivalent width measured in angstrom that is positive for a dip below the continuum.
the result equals 5.3 angstrom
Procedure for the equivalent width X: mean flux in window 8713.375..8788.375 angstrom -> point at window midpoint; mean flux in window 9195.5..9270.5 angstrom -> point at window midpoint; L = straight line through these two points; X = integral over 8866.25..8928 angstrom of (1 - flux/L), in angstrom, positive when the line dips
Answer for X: 5.3 angstrom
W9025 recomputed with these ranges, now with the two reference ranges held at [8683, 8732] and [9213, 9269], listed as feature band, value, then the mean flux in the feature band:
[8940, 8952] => 0.01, 66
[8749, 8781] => -0.19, 66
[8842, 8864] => -0.15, 69.9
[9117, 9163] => -0.10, 86.2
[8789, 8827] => -0.20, 69.7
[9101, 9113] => -0.06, 81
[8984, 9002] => -0.11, 76.7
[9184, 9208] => -0.11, 90.4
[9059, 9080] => -0.02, 75.7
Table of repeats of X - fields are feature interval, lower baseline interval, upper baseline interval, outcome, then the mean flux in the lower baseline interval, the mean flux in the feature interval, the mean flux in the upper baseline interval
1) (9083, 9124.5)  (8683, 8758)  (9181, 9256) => -1.07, 53.9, 81.1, 86.6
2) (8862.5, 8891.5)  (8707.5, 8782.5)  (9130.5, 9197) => 4.34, 59.4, 58.2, 88.1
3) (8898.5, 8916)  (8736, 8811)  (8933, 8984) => 1.01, 65.2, 64.3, 69.3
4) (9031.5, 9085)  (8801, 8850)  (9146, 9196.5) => 4.58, 72.1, 76.4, 89.1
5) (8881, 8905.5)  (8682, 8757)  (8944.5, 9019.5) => 2.22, 53.9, 60.6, 73.2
